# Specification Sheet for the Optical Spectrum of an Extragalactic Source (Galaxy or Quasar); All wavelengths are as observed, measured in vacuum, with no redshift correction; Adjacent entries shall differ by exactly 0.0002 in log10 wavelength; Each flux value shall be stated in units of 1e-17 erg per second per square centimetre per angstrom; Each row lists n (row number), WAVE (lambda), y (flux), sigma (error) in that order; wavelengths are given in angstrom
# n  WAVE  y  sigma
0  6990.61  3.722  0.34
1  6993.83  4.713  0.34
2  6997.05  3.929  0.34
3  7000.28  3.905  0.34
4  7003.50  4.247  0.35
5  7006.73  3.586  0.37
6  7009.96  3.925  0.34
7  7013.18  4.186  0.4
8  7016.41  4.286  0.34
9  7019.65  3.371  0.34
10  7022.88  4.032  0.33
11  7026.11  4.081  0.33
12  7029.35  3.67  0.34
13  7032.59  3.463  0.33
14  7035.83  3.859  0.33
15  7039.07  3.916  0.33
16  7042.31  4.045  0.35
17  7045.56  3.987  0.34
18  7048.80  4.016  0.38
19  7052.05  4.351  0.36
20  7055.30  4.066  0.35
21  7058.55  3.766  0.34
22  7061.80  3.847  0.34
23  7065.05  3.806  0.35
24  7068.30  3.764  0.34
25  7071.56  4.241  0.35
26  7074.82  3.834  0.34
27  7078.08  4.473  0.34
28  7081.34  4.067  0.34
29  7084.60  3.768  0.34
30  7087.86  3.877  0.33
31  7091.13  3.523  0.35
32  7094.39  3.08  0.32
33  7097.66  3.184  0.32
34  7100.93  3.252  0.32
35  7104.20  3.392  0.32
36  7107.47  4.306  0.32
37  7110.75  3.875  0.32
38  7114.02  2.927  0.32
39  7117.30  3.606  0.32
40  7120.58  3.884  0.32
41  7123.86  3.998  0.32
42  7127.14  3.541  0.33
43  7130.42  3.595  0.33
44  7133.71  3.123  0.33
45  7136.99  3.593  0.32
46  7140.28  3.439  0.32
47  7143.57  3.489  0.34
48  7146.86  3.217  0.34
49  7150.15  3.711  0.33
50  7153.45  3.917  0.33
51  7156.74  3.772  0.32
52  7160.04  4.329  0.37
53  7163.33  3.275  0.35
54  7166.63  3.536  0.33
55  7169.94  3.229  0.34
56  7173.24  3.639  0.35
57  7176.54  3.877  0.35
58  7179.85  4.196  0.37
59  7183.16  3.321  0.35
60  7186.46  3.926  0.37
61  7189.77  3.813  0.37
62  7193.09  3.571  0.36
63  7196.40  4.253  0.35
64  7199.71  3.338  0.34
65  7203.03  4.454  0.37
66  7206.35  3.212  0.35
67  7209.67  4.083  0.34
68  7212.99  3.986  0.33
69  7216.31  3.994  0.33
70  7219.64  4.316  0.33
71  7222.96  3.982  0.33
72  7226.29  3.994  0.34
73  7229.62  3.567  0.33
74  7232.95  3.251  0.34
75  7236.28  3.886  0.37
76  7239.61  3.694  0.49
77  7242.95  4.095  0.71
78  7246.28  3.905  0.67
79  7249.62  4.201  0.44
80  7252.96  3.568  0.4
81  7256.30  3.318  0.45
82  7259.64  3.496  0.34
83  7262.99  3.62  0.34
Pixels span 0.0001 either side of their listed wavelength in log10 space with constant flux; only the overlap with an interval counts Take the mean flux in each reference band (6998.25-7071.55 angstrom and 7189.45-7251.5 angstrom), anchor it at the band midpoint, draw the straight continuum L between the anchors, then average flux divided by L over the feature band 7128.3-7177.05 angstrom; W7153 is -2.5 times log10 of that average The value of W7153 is 0.09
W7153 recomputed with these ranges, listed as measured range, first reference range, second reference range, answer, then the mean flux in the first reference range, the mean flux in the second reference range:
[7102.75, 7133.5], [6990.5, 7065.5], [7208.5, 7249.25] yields 0.08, 3.96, 3.9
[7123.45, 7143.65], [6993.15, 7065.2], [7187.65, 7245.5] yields 0.11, 3.95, 3.85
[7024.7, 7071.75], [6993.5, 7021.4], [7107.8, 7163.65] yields -0.01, 3.98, 3.63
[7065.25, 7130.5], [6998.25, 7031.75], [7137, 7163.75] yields 0.01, 3.92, 3.66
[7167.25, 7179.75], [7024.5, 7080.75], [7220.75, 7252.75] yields 0.06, 3.95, 3.84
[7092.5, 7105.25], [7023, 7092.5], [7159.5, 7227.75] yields 0.20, 3.93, 3.82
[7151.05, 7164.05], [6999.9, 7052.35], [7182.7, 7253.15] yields 0.01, 3.93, 3.85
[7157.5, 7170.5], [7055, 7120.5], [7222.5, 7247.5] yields 0.04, 3.73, 3.79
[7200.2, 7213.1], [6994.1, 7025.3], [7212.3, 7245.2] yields 0.00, 3.98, 3.87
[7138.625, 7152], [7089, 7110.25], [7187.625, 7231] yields 0.06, 3.49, 3.89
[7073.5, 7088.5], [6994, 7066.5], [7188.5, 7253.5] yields -0.03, 3.94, 3.86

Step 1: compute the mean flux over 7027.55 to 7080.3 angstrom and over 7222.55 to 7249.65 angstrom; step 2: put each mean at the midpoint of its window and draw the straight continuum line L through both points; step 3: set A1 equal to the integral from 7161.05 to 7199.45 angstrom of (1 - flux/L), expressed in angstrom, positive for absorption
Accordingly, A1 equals 1.6 angstrom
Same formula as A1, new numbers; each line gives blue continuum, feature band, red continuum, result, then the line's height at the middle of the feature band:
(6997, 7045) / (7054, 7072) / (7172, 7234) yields -0.02 angstrom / 3.89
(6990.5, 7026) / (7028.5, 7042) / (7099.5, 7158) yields 0.52 angstrom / 3.91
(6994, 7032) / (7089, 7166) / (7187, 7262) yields 6.10 angstrom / 3.88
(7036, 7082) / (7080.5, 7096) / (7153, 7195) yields 1.15 angstrom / 3.93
